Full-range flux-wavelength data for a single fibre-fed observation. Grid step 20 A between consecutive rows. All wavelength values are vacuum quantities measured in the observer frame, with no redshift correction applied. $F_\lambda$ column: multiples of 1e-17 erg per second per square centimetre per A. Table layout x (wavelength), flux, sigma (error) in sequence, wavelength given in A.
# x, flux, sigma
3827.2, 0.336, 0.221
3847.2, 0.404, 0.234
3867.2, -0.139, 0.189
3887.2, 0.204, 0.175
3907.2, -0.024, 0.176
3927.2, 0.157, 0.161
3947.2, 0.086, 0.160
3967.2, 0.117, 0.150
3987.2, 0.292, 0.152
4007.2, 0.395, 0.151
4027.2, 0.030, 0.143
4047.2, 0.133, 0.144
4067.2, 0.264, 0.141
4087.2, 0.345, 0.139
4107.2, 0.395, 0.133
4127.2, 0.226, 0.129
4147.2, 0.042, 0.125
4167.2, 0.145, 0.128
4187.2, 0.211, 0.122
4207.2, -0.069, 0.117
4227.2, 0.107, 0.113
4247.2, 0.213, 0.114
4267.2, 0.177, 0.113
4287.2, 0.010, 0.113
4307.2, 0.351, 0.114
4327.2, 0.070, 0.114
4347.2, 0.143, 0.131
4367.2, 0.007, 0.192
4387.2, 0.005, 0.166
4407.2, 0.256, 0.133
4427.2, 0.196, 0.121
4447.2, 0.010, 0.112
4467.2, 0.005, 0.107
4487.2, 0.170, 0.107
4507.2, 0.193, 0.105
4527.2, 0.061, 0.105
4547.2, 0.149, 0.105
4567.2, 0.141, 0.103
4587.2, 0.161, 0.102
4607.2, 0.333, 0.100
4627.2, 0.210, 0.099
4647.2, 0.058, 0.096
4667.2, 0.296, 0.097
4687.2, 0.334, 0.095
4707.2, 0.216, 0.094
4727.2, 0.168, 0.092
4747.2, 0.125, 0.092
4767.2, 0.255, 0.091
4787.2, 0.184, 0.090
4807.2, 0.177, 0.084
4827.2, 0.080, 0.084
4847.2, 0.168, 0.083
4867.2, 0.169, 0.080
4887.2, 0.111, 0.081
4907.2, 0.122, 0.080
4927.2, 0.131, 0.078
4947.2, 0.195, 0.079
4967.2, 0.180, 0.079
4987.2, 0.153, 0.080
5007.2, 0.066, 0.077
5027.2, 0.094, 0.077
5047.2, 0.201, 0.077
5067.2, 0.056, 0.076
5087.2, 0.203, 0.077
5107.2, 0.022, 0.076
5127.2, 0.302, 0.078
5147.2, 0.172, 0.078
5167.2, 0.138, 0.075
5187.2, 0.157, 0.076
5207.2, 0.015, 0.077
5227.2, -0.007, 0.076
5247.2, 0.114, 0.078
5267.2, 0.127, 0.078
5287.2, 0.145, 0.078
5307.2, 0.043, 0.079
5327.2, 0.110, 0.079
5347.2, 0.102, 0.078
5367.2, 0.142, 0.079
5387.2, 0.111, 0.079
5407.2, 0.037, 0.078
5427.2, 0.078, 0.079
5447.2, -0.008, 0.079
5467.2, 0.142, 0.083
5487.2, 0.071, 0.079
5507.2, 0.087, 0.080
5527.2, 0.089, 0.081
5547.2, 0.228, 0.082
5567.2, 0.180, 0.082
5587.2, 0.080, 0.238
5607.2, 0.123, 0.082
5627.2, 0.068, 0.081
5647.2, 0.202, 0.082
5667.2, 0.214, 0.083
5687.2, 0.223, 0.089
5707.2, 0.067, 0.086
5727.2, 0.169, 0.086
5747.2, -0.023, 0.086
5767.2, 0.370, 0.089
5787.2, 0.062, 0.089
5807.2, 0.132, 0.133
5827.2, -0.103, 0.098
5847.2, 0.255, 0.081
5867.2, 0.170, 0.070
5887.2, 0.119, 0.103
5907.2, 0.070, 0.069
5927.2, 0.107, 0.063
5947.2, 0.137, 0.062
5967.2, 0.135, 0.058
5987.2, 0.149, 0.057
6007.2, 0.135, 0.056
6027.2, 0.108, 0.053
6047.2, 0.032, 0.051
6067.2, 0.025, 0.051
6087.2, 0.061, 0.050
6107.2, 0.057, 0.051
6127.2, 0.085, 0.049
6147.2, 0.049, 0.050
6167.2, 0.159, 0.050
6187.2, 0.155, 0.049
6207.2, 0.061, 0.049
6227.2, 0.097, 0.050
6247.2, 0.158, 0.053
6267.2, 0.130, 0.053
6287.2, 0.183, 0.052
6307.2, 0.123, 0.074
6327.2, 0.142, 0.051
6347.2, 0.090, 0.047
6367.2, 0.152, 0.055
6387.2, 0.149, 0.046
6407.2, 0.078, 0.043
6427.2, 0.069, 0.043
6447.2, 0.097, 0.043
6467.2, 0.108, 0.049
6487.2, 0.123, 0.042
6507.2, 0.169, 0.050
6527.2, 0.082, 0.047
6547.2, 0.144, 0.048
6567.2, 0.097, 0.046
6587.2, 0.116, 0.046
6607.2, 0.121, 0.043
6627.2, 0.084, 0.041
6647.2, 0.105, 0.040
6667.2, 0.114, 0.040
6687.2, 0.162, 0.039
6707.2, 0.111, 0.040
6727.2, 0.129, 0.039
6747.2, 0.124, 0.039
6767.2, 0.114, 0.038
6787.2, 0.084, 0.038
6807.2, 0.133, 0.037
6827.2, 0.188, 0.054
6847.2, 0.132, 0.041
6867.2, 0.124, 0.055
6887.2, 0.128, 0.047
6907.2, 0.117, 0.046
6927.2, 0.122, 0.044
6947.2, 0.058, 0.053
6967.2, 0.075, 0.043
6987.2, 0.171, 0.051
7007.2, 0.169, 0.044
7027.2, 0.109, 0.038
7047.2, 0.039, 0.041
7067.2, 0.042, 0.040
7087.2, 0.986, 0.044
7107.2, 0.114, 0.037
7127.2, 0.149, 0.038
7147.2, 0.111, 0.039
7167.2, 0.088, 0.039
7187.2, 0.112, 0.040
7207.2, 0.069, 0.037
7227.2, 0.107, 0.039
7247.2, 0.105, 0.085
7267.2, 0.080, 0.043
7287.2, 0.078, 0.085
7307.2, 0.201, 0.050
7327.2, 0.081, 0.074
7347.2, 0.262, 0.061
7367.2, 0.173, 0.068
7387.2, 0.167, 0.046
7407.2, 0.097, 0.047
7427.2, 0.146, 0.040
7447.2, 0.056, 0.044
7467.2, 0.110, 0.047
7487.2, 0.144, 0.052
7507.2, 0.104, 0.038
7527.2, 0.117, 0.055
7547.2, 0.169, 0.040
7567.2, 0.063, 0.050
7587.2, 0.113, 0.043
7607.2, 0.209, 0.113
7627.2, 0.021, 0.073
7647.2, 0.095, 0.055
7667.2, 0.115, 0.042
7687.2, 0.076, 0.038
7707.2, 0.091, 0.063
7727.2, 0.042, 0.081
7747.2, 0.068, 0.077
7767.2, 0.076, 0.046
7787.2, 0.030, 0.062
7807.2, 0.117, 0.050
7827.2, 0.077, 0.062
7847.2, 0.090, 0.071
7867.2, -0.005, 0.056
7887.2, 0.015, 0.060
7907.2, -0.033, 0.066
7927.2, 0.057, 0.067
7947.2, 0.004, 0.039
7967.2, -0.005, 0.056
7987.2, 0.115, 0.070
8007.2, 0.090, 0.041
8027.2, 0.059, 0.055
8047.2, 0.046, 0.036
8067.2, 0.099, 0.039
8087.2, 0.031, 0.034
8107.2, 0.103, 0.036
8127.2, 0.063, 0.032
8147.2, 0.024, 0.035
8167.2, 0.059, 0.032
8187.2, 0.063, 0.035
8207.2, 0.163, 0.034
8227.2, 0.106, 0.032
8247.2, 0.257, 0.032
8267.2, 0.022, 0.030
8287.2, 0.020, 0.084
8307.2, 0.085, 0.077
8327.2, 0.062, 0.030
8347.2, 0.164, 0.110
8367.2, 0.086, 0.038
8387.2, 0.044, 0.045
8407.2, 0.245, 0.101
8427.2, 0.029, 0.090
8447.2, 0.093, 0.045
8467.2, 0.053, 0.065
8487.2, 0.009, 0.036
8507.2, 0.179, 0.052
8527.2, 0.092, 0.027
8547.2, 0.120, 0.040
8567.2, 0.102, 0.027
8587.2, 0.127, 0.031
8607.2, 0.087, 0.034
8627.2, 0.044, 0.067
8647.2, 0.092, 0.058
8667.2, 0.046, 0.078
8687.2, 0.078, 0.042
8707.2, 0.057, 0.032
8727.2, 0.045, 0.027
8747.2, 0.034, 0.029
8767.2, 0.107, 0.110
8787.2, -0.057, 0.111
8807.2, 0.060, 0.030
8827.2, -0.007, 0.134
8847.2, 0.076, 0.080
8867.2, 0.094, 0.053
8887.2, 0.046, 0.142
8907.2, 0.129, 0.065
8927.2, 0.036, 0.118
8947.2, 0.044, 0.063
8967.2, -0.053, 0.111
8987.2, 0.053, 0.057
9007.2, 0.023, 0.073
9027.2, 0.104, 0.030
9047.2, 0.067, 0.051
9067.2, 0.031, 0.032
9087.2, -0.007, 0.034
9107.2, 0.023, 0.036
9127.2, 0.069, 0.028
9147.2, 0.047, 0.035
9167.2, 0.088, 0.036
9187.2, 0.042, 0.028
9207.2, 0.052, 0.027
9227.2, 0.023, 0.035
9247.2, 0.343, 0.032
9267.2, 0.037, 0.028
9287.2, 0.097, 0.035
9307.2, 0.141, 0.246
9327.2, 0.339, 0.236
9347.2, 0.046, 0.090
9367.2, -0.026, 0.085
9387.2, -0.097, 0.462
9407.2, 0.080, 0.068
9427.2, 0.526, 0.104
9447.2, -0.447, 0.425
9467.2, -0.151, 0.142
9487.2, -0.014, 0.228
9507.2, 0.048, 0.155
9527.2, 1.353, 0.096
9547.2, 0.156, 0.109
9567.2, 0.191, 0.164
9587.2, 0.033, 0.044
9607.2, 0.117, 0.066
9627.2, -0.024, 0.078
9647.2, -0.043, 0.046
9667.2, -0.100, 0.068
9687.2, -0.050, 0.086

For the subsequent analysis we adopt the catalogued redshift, 0.90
